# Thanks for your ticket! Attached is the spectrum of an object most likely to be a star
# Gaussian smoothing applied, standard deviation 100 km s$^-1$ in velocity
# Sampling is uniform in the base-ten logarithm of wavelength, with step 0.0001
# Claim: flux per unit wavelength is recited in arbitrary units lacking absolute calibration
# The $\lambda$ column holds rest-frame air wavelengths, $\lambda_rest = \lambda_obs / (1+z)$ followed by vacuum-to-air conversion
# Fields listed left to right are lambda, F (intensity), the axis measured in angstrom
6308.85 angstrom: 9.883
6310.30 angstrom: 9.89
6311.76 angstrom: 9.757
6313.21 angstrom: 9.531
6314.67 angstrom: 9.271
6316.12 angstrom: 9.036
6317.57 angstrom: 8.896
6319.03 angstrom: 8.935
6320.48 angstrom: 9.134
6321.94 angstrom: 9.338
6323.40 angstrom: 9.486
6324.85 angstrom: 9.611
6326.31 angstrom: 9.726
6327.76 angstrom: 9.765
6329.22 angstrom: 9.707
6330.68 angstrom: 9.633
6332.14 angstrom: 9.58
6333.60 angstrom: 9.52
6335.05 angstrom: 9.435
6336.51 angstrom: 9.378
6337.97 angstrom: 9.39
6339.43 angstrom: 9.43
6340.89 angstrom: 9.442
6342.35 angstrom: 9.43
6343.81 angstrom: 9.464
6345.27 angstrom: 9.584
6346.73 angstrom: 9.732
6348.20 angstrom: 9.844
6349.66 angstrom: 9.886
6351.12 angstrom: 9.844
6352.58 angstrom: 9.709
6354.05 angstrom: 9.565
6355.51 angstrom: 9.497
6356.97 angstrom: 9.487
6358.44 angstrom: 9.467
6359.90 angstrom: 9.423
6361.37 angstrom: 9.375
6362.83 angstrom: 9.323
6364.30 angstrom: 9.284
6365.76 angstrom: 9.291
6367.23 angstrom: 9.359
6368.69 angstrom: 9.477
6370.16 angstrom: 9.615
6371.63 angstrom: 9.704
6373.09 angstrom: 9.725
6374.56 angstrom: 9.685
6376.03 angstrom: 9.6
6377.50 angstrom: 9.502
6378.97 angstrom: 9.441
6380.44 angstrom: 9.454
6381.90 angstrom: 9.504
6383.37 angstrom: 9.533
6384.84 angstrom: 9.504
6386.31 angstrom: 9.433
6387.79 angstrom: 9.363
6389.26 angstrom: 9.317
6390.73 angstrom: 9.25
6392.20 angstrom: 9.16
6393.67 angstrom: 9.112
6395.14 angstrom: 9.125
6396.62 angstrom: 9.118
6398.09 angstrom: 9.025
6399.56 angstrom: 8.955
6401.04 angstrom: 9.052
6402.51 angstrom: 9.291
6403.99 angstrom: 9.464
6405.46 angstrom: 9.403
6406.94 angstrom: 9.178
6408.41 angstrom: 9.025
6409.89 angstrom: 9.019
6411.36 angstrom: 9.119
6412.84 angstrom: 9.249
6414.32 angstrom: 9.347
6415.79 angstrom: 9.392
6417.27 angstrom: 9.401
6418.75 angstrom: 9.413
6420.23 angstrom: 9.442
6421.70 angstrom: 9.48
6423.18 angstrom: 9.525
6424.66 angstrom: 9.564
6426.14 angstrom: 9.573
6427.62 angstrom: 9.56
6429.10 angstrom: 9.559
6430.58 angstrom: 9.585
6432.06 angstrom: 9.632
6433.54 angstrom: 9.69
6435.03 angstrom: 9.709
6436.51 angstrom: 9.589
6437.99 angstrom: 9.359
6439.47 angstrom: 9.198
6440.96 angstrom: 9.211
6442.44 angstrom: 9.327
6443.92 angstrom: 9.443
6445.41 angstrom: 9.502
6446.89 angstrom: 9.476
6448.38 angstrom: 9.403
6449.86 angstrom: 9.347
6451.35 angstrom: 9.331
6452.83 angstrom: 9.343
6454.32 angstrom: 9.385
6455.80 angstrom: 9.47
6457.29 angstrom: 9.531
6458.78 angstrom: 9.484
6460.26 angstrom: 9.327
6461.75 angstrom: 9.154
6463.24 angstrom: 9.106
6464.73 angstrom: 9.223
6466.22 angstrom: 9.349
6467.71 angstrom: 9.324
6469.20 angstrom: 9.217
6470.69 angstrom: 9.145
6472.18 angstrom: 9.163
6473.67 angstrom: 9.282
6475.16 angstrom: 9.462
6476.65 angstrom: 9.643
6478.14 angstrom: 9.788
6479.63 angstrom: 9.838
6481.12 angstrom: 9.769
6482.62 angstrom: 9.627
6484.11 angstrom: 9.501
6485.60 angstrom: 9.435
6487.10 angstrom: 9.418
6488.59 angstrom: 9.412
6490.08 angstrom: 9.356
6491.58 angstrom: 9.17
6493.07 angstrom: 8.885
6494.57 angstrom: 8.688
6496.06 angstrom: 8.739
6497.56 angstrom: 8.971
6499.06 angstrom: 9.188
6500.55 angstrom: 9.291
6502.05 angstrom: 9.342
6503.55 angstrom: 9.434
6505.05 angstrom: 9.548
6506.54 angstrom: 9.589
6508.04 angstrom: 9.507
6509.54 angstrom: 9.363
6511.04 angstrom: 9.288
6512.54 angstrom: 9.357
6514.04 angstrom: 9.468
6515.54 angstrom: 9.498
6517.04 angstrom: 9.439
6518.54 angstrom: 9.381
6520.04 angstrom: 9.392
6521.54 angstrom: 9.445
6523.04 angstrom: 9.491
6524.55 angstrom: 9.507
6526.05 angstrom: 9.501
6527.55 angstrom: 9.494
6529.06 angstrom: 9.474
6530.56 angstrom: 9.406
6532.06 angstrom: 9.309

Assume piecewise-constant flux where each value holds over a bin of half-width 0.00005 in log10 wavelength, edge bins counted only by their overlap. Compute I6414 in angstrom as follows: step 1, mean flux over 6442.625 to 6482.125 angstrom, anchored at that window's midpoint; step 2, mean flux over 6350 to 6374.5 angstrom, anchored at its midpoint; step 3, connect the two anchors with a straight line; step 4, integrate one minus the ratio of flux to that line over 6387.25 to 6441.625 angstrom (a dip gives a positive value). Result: 0.7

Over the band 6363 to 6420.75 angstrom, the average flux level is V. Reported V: 9.34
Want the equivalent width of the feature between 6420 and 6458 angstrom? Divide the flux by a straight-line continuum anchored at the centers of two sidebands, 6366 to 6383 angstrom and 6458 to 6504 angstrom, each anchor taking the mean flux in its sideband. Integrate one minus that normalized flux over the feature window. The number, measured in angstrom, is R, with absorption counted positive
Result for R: -0.3 angstrom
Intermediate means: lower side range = 9.55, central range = 9.47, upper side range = 9.31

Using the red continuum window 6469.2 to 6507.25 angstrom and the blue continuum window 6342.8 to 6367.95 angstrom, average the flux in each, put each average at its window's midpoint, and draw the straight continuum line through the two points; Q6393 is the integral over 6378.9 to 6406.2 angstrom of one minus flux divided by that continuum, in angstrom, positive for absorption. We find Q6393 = 0.56 angstrom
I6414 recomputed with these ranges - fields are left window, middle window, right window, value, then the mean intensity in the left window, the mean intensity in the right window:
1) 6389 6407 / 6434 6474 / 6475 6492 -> 0.3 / 9.18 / 9.55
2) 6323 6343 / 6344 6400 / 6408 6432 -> 0.1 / 9.54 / 9.4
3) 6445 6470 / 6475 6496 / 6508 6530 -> 0.0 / 9.35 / 9.44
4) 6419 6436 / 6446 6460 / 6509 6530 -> 0.2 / 9.57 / 9.44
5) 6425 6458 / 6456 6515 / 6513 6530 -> 0.7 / 9.47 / 9.46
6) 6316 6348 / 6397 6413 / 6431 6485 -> 0.5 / 9.45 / 9.43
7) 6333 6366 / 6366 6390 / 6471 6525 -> 0.0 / 9.52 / 9.38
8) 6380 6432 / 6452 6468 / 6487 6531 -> 0.0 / 9.33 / 9.33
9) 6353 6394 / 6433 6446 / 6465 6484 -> 0.0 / 9.45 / 9.46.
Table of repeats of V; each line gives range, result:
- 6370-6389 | 9.53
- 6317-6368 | 9.49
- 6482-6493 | 9.39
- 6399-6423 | 9.27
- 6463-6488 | 9.44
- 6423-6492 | 9.44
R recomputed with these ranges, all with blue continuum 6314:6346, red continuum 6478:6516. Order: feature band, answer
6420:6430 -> -0.2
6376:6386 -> -0.1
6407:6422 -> 0.2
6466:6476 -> 0.1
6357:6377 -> -0.2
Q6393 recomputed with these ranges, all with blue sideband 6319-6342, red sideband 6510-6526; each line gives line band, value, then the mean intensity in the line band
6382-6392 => 0.1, 9.39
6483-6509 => 0.5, 9.27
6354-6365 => 0.1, 9.42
